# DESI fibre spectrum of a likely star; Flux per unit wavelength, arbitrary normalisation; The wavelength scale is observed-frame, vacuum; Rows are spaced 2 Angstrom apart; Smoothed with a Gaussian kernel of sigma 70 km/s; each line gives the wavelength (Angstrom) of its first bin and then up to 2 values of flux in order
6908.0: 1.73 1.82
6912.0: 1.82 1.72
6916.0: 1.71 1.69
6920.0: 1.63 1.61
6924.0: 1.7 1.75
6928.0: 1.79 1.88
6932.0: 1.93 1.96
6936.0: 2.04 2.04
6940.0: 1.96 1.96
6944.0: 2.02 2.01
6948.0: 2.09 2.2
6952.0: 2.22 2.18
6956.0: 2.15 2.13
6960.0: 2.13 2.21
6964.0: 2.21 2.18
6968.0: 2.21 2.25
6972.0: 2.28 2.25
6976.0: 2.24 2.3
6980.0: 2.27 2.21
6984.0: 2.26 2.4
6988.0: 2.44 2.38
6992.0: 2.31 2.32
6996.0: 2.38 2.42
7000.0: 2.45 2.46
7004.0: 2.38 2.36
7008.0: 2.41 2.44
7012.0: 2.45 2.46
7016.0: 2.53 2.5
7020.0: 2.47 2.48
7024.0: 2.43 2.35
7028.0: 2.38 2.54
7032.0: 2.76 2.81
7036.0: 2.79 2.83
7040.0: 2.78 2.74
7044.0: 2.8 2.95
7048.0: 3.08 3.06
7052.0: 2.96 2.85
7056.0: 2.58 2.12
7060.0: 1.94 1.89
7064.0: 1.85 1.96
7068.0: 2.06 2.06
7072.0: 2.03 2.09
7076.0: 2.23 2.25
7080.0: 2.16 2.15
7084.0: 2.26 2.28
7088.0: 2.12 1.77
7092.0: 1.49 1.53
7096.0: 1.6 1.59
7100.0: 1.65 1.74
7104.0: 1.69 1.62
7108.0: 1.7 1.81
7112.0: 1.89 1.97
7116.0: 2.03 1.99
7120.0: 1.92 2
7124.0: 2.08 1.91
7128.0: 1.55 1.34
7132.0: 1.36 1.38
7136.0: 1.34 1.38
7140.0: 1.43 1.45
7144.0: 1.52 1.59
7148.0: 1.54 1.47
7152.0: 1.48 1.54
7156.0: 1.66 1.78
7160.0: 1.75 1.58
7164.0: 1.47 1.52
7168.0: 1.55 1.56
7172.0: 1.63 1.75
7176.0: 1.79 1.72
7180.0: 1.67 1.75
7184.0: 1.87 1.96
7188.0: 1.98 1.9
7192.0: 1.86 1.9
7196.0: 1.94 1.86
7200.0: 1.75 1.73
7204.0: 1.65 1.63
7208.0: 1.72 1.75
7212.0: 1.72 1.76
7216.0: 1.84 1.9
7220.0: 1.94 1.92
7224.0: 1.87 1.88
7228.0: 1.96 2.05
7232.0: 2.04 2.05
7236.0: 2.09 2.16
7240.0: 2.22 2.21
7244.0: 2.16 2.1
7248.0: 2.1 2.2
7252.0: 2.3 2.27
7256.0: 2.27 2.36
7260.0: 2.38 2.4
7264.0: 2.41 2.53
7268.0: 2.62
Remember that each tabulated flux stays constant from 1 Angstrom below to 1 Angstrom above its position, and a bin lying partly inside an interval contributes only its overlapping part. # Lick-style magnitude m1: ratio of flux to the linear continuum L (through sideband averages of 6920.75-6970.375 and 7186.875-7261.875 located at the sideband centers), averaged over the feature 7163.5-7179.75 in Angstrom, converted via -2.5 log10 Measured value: 0.22 mag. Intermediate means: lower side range 2.03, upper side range 1.99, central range 1.63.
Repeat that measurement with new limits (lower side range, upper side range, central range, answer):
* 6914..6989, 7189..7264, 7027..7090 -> -0.19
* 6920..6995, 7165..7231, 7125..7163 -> 0.22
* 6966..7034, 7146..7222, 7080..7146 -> 0.14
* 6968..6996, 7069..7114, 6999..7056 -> -0.23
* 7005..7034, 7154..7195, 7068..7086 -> 0.02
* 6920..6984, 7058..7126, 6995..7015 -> -0.20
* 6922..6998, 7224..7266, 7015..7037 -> -0.19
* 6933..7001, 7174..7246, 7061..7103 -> 0.06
